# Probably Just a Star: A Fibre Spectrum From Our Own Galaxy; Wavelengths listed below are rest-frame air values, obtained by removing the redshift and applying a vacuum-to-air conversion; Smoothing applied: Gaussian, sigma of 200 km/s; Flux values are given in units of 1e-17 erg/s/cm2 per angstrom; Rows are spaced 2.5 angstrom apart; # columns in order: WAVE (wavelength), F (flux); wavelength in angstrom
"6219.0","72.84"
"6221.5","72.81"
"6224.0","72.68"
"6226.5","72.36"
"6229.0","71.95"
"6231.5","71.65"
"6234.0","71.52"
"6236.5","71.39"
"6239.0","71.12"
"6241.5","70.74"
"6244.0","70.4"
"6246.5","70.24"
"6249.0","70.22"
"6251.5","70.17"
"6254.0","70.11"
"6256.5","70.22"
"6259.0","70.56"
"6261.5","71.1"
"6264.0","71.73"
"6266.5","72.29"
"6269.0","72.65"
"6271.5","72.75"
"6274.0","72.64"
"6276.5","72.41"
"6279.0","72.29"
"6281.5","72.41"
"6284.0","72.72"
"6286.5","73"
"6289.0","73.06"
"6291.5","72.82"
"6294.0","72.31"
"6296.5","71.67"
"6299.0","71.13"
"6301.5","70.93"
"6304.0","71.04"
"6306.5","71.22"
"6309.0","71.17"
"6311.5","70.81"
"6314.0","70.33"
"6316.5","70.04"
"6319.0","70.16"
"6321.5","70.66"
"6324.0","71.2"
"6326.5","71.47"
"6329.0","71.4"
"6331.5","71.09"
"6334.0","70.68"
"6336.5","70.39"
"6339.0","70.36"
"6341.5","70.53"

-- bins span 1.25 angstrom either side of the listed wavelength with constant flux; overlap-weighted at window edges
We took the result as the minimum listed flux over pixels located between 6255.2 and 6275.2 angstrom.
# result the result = 70.22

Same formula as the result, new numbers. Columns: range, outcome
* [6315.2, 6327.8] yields 70.04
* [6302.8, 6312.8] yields 70.81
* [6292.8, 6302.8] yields 70.93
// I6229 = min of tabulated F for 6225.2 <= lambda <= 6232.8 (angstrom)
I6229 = 71.65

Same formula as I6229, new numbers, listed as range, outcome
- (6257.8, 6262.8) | 70.56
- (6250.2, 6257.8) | 70.11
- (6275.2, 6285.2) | 72.29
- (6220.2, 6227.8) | 72.36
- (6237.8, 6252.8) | 70.17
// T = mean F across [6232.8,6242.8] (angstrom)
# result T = 71.2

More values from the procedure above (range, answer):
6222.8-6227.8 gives 72.5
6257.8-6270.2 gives 71.7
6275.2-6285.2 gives 72.5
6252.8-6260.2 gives 70.3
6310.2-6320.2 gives 70.3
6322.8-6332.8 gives 71.3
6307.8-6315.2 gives 70.8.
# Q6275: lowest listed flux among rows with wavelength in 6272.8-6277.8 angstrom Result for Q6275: 72.41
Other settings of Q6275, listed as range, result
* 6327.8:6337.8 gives 70.39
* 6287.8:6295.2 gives 72.31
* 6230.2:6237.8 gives 71.39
